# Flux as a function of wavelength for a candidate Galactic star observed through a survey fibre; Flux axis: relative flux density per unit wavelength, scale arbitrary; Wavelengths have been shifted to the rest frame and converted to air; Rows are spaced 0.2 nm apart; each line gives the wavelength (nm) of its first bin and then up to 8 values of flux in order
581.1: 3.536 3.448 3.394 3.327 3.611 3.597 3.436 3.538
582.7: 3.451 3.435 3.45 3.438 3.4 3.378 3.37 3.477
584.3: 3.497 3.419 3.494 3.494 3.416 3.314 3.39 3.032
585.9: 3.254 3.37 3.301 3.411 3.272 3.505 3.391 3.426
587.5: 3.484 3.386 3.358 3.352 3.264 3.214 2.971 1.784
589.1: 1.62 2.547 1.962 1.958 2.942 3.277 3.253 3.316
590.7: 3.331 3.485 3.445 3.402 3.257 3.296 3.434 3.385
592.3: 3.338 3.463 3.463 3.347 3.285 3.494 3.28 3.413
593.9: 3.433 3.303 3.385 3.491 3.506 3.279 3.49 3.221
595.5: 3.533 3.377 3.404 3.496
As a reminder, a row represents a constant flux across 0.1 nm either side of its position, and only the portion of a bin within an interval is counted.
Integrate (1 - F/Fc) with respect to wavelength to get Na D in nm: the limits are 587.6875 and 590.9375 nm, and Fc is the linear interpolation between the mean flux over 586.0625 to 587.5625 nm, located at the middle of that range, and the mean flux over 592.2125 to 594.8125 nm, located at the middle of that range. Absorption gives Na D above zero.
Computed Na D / 0.51 nm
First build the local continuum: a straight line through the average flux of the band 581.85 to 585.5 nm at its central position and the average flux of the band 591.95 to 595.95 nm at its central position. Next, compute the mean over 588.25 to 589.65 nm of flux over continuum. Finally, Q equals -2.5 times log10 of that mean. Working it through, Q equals 0.37 mag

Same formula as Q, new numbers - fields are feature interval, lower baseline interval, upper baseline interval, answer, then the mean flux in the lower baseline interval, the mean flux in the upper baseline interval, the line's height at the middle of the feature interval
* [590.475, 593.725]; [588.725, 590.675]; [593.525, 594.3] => -0.12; 2.57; 3.37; 3.03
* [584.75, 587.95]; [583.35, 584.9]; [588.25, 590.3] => -0.11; 3.44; 2.57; 3.06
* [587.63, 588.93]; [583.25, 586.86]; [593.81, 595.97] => 0.09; 3.38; 3.4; 3.38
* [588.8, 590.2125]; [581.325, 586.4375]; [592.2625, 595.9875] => 0.42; 3.41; 3.4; 3.4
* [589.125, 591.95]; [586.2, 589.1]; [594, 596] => 0.08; 3.17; 3.4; 3.26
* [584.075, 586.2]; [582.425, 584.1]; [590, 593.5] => 0.01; 3.43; 3.37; 3.42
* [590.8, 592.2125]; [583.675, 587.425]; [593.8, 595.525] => 0.00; 3.38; 3.4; 3.39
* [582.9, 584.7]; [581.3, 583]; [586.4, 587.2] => 0.00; 3.47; 3.39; 3.44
